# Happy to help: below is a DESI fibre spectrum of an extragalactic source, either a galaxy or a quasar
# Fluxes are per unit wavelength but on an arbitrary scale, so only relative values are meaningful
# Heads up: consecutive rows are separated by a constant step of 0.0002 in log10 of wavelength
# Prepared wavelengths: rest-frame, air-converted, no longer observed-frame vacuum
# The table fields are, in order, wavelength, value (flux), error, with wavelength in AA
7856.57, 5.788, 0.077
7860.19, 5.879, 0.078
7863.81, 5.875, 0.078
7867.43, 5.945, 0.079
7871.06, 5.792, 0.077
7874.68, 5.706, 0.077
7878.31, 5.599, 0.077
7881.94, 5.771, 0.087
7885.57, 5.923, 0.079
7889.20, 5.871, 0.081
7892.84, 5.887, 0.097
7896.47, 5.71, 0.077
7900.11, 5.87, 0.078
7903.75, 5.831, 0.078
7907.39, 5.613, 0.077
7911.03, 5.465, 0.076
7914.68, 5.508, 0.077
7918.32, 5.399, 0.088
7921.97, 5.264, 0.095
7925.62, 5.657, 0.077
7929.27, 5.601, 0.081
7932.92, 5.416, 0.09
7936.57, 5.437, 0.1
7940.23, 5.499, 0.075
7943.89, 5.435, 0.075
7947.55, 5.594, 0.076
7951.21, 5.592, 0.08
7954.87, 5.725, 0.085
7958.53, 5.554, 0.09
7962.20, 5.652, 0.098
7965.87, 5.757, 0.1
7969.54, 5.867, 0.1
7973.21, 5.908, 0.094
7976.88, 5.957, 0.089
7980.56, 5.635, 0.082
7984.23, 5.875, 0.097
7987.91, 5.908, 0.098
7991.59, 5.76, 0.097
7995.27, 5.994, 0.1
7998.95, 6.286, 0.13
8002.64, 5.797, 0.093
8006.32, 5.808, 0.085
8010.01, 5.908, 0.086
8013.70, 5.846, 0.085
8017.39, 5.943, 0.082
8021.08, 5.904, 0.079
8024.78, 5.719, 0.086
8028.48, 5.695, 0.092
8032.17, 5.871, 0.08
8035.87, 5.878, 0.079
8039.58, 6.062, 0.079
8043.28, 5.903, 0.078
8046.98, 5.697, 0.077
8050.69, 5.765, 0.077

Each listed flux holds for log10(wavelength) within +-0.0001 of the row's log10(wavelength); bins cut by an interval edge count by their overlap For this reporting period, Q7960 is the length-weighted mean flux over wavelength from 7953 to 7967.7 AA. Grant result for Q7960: 5.67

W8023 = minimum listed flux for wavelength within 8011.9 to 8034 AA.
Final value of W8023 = 5.695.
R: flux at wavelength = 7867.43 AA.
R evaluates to 5.945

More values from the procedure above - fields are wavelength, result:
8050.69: 5.765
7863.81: 5.875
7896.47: 5.71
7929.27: 5.601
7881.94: 5.771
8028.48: 5.695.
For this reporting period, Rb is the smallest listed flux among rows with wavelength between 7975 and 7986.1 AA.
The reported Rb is 5.635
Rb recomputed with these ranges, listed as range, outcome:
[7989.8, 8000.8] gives 5.76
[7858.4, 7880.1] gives 5.599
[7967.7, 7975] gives 5.867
